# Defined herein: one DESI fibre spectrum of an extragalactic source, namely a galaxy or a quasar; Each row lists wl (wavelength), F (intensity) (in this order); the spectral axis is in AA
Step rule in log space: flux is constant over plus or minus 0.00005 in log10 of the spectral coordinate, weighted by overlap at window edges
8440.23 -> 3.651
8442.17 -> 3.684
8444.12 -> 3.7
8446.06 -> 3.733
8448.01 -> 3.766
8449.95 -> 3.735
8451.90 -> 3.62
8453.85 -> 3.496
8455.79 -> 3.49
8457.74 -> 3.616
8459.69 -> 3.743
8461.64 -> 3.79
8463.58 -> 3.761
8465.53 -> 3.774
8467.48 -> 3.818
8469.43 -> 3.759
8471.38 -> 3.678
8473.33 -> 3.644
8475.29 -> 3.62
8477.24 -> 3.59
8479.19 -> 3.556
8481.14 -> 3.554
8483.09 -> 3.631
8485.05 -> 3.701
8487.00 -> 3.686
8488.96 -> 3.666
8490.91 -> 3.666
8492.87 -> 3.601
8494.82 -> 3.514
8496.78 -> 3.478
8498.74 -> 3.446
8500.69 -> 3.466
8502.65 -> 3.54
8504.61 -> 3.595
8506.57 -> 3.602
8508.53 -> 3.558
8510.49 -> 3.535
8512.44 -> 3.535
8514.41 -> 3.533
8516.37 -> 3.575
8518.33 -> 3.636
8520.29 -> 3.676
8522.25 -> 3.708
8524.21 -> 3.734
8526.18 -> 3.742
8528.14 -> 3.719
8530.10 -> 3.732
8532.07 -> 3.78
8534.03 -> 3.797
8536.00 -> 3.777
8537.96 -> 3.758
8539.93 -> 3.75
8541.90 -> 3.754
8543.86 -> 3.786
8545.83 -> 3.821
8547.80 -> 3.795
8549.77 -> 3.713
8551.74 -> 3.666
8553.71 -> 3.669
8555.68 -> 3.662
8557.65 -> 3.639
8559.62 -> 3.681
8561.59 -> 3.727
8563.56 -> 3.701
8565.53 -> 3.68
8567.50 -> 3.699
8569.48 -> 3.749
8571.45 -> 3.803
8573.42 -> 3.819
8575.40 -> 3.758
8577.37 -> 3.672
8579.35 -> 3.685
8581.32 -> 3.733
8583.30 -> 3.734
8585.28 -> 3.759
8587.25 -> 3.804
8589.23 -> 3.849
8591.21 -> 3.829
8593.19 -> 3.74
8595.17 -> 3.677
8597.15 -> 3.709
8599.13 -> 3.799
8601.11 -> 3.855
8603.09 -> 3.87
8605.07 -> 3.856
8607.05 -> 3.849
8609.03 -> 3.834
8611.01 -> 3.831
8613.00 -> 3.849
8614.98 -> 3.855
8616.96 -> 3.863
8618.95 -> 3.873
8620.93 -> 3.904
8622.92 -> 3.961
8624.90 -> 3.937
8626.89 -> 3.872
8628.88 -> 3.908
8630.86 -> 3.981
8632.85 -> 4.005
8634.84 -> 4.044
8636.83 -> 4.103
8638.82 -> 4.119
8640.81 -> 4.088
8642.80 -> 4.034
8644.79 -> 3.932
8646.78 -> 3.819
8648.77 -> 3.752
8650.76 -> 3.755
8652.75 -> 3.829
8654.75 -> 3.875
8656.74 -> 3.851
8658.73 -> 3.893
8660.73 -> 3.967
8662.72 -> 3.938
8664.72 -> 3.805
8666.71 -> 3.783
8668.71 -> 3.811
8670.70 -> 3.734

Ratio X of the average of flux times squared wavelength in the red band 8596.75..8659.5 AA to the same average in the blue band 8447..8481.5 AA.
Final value 1.10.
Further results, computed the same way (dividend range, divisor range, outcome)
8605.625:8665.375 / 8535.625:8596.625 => 1.06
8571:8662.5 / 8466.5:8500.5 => 1.10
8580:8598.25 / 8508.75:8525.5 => 1.06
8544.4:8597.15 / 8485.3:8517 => 1.06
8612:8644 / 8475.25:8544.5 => 1.12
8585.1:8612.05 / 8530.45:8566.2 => 1.03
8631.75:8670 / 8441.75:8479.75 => 1.11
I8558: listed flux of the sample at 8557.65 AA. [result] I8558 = 3.639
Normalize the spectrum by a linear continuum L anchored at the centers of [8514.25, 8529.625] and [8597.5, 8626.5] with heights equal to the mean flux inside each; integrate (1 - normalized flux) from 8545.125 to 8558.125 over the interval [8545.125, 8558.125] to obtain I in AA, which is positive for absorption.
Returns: 0.1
